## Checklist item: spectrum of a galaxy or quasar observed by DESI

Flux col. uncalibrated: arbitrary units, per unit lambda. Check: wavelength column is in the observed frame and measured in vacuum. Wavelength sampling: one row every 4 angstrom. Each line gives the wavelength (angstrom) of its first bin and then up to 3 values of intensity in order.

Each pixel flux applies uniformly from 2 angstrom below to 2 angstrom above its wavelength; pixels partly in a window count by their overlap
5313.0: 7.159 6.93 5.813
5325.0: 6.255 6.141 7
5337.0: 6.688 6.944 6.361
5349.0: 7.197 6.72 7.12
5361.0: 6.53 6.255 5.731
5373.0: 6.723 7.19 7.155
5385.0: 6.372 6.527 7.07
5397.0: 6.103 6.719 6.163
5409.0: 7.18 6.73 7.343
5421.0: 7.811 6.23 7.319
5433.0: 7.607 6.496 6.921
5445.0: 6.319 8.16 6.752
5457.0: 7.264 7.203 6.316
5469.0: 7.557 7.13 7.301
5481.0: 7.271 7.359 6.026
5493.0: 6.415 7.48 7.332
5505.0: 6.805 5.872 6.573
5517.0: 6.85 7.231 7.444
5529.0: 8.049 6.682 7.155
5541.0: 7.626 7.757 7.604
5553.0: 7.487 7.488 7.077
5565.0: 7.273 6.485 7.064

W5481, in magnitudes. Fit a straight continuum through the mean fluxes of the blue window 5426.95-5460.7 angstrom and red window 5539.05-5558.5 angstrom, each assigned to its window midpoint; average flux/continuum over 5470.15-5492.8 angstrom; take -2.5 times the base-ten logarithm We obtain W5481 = 0.04 mag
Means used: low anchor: 7.11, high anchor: 7.59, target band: 6.99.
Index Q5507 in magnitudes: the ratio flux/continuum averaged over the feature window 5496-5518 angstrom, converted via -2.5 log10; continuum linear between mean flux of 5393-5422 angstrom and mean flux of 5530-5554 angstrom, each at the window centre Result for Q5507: 0.07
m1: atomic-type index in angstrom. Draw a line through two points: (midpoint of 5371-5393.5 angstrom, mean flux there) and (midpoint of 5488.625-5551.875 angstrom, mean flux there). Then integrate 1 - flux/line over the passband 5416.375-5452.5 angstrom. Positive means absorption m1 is -1.0 angstrom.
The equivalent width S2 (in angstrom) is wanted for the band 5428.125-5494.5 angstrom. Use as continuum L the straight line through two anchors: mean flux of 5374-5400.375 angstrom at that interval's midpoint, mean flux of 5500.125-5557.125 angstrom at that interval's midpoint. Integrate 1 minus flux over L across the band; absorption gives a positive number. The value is -0.5 angstrom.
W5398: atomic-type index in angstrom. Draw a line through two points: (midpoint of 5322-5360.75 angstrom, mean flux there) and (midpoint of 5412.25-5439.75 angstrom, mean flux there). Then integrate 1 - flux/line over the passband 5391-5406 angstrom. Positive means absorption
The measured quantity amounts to 0.9 angstrom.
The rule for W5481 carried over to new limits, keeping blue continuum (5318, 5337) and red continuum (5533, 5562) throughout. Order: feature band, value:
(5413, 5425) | -0.06 mag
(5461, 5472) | 0.00 mag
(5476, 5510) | 0.04 mag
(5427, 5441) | -0.04 mag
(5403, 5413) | 0.01 mag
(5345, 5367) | -0.04 mag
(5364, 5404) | 0.01 mag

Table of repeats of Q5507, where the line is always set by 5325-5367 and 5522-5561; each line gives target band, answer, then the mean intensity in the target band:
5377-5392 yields 0.01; 6.78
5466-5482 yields -0.01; 7.26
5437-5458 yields 0.01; 7.02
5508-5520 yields 0.12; 6.54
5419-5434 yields -0.03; 7.22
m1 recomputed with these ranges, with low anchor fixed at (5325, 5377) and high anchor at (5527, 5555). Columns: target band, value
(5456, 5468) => 0.3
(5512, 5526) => 0.7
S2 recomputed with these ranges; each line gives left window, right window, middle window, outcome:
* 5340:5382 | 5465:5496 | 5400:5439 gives -0.7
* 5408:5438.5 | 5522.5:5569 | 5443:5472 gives 0.4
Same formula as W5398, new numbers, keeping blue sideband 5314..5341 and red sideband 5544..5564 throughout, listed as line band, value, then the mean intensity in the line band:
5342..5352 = -0.3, 6.79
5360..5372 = 0.9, 6.19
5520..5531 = -0.4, 7.61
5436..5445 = 0.4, 6.65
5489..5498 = 0.7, 6.68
